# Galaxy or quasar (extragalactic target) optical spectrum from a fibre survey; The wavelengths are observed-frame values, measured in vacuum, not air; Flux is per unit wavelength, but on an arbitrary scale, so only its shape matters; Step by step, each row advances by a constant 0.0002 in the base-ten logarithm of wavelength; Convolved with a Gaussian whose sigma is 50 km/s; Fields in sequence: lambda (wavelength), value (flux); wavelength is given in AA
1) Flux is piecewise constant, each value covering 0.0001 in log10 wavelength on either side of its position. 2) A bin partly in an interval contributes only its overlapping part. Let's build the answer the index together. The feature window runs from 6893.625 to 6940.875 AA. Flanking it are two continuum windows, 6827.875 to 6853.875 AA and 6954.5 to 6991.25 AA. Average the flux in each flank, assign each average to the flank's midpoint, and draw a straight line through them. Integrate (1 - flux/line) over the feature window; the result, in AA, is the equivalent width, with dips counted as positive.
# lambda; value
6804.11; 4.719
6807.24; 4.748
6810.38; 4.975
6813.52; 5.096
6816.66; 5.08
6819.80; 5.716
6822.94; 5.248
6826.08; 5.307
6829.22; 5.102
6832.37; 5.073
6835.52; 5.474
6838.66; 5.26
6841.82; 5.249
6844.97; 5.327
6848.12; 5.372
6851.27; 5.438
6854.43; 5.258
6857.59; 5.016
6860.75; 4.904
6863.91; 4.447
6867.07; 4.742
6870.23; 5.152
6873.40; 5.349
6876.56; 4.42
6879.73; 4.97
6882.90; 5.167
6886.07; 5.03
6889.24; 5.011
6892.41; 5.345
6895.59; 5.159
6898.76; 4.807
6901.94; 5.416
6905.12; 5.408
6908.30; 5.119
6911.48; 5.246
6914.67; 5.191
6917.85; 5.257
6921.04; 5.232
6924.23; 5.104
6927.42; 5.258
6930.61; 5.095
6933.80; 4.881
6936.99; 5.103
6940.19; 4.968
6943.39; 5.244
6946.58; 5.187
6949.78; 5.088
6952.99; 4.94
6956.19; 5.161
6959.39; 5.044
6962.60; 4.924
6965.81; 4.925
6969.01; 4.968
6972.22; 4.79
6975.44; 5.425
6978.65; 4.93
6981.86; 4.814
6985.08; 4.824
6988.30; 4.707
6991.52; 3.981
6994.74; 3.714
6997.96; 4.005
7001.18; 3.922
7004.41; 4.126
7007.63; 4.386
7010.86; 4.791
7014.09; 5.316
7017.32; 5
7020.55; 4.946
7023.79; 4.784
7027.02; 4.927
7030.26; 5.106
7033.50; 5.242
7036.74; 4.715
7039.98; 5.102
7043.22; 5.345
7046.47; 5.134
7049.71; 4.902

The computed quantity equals -0.7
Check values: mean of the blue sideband 5.29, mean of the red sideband 4.92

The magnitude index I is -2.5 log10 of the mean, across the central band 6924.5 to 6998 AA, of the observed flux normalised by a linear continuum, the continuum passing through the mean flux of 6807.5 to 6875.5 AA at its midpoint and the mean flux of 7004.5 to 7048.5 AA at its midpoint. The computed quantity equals 0.03 mag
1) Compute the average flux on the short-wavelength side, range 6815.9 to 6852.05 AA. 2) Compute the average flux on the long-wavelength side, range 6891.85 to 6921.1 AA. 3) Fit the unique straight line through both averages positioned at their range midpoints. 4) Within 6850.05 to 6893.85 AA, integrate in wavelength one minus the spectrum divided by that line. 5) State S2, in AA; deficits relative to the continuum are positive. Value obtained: 2.0 AA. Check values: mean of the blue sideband 5.31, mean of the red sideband 5.21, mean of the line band 5.01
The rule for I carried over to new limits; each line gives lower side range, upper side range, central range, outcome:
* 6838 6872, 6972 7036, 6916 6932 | -0.06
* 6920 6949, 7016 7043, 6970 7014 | 0.12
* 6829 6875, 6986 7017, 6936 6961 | -0.10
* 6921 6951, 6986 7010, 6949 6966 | -0.05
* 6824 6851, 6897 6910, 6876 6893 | 0.04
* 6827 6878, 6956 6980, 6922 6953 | -0.01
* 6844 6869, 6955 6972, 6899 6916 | -0.05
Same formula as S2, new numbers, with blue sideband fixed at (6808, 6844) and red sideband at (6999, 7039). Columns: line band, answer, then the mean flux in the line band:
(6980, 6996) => 1.4 AA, 4.43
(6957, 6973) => -0.2 AA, 4.95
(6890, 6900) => -0.1 AA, 5.11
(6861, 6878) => 1.0 AA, 4.83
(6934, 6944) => -0.2 AA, 5.06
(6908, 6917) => -0.3 AA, 5.2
